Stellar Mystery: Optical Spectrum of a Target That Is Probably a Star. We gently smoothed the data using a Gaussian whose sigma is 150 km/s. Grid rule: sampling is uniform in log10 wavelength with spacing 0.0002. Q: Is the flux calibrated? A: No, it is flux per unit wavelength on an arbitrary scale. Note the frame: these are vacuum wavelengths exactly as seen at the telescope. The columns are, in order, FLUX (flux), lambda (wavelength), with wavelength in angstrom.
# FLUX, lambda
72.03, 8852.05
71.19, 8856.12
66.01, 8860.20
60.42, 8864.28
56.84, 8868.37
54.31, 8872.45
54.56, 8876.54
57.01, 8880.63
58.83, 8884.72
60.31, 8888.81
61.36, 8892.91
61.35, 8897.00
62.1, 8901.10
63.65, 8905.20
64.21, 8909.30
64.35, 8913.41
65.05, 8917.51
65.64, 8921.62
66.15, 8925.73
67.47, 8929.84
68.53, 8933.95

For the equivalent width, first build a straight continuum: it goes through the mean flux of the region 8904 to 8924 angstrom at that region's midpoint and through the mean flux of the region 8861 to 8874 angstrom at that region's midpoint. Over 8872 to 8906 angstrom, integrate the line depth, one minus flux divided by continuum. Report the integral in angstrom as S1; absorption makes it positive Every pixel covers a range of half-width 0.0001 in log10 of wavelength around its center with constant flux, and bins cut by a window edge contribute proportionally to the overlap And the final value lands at 1.0 angstrom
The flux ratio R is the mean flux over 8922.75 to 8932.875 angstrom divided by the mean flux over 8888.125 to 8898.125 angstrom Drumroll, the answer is 1.1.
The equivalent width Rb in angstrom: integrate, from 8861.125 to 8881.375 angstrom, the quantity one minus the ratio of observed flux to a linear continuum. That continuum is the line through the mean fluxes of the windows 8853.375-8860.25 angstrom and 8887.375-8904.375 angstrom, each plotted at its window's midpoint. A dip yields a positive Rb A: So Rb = 2.9 angstrom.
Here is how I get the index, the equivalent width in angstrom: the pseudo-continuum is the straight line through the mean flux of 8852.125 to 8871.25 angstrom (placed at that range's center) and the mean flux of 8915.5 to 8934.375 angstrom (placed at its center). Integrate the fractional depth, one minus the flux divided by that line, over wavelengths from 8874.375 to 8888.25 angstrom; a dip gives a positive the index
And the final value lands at 1.6 angstrom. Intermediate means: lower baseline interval 64.1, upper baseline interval 66.4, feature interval 57.2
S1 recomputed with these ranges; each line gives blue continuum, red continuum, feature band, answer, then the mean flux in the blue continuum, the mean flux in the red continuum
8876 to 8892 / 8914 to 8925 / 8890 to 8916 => -0.3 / 58.2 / 65.3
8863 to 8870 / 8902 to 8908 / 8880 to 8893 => 0.4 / 58.5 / 63.4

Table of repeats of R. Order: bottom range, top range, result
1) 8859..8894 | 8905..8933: 1.12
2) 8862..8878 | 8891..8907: 1.09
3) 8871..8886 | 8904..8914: 1.14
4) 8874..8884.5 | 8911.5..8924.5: 1.16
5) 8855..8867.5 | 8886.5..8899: 0.94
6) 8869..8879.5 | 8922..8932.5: 1.21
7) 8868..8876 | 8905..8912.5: 1.16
